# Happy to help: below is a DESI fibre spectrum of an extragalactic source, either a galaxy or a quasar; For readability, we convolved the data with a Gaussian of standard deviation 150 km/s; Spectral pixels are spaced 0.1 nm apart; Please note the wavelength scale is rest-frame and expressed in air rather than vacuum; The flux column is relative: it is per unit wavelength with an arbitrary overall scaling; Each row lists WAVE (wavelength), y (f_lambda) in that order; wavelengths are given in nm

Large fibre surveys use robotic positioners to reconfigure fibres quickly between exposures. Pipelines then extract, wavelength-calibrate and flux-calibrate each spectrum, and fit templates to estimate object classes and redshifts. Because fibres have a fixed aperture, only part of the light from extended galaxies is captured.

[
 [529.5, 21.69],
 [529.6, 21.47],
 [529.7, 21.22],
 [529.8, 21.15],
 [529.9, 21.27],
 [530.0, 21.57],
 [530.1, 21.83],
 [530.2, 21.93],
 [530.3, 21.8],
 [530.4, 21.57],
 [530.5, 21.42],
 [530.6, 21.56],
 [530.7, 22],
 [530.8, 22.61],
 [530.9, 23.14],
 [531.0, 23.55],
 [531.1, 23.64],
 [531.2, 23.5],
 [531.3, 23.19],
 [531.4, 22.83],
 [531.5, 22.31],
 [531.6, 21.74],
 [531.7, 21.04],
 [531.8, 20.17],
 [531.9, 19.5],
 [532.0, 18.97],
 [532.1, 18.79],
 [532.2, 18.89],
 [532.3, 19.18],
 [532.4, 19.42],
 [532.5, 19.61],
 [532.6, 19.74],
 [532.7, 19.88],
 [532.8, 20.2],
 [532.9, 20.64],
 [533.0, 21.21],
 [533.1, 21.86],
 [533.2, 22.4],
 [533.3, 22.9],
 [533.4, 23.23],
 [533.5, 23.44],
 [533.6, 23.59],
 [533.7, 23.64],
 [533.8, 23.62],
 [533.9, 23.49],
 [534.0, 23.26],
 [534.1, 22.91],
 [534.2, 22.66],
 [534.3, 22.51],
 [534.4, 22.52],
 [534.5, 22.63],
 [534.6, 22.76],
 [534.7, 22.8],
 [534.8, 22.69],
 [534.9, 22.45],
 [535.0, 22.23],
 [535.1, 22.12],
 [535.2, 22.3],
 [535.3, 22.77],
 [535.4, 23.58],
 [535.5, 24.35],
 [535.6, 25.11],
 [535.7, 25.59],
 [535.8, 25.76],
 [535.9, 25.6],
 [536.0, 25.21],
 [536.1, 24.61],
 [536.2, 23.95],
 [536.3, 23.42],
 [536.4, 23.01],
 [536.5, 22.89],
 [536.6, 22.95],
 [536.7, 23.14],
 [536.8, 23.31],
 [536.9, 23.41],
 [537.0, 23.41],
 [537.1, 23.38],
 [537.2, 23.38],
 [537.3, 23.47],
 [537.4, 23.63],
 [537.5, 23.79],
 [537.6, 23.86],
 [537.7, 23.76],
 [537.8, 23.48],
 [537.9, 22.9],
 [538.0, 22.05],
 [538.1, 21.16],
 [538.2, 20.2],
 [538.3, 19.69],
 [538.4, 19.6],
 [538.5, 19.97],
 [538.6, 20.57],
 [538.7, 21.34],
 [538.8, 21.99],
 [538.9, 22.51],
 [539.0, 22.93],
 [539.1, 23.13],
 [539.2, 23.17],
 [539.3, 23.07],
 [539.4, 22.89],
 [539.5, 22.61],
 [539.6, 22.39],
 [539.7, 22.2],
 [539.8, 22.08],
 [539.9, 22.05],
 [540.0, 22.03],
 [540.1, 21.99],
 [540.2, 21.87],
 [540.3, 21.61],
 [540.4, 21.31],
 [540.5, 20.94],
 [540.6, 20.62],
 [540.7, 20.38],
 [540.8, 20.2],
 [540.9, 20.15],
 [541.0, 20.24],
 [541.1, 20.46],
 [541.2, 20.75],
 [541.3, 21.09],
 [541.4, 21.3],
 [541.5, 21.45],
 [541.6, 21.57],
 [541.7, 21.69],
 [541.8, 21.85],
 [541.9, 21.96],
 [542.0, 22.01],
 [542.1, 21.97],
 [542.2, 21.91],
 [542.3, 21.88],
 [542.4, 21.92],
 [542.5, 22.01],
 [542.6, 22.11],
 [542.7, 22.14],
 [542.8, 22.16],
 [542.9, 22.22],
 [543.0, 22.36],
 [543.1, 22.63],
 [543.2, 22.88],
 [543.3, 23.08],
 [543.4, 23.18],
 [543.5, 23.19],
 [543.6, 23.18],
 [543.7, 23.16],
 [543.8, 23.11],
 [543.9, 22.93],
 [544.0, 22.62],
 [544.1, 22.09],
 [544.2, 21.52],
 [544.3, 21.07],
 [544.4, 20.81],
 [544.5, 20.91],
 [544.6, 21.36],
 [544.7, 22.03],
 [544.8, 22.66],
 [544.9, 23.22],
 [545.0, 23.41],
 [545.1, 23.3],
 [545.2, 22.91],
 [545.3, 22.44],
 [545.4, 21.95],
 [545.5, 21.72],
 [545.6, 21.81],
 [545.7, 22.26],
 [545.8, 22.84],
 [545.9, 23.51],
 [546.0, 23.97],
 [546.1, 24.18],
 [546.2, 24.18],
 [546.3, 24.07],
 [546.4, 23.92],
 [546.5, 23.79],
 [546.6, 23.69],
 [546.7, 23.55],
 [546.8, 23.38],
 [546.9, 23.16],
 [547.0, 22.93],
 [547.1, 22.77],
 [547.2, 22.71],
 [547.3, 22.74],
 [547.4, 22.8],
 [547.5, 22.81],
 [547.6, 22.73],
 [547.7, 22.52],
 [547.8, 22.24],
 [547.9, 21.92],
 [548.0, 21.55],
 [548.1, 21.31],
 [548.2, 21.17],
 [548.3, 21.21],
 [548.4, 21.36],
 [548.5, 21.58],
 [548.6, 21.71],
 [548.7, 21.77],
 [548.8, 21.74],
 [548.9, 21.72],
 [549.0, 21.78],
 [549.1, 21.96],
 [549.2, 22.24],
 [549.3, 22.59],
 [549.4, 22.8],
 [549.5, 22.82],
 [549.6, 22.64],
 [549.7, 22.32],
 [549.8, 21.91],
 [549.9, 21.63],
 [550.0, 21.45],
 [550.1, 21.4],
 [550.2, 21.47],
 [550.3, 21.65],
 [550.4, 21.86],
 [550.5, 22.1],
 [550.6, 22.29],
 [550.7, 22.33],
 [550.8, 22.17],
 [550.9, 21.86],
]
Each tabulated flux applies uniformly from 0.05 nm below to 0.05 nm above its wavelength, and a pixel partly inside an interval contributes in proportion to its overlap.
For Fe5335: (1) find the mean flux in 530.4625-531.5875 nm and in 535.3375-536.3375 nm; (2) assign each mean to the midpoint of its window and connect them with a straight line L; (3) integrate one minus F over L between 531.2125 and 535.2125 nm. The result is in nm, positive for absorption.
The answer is 0.32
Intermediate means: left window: 22.7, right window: 24.7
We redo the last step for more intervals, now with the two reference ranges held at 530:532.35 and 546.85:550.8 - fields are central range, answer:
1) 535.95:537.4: -0.12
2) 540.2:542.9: 0.06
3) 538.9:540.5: -0.04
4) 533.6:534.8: -0.08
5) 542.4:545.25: -0.06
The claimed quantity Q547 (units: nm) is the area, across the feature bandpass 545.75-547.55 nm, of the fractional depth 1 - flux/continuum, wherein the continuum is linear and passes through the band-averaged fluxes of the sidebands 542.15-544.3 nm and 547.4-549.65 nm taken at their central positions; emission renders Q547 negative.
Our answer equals -0.10 nm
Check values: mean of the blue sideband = 22.5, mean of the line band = 23.4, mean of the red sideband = 22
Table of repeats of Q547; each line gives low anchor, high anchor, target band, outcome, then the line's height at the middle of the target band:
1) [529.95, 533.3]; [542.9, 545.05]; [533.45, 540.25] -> -0.35 nm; 21.8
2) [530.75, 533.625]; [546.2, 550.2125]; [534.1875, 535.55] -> -0.07 nm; 21.6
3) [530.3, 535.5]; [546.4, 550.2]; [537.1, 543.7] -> 0.04 nm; 22.1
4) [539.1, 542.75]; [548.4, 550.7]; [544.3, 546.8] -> -0.11 nm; 21.8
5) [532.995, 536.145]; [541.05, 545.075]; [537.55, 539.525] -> 0.06 nm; 22.8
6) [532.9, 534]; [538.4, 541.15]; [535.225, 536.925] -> -0.13 nm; 22.3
